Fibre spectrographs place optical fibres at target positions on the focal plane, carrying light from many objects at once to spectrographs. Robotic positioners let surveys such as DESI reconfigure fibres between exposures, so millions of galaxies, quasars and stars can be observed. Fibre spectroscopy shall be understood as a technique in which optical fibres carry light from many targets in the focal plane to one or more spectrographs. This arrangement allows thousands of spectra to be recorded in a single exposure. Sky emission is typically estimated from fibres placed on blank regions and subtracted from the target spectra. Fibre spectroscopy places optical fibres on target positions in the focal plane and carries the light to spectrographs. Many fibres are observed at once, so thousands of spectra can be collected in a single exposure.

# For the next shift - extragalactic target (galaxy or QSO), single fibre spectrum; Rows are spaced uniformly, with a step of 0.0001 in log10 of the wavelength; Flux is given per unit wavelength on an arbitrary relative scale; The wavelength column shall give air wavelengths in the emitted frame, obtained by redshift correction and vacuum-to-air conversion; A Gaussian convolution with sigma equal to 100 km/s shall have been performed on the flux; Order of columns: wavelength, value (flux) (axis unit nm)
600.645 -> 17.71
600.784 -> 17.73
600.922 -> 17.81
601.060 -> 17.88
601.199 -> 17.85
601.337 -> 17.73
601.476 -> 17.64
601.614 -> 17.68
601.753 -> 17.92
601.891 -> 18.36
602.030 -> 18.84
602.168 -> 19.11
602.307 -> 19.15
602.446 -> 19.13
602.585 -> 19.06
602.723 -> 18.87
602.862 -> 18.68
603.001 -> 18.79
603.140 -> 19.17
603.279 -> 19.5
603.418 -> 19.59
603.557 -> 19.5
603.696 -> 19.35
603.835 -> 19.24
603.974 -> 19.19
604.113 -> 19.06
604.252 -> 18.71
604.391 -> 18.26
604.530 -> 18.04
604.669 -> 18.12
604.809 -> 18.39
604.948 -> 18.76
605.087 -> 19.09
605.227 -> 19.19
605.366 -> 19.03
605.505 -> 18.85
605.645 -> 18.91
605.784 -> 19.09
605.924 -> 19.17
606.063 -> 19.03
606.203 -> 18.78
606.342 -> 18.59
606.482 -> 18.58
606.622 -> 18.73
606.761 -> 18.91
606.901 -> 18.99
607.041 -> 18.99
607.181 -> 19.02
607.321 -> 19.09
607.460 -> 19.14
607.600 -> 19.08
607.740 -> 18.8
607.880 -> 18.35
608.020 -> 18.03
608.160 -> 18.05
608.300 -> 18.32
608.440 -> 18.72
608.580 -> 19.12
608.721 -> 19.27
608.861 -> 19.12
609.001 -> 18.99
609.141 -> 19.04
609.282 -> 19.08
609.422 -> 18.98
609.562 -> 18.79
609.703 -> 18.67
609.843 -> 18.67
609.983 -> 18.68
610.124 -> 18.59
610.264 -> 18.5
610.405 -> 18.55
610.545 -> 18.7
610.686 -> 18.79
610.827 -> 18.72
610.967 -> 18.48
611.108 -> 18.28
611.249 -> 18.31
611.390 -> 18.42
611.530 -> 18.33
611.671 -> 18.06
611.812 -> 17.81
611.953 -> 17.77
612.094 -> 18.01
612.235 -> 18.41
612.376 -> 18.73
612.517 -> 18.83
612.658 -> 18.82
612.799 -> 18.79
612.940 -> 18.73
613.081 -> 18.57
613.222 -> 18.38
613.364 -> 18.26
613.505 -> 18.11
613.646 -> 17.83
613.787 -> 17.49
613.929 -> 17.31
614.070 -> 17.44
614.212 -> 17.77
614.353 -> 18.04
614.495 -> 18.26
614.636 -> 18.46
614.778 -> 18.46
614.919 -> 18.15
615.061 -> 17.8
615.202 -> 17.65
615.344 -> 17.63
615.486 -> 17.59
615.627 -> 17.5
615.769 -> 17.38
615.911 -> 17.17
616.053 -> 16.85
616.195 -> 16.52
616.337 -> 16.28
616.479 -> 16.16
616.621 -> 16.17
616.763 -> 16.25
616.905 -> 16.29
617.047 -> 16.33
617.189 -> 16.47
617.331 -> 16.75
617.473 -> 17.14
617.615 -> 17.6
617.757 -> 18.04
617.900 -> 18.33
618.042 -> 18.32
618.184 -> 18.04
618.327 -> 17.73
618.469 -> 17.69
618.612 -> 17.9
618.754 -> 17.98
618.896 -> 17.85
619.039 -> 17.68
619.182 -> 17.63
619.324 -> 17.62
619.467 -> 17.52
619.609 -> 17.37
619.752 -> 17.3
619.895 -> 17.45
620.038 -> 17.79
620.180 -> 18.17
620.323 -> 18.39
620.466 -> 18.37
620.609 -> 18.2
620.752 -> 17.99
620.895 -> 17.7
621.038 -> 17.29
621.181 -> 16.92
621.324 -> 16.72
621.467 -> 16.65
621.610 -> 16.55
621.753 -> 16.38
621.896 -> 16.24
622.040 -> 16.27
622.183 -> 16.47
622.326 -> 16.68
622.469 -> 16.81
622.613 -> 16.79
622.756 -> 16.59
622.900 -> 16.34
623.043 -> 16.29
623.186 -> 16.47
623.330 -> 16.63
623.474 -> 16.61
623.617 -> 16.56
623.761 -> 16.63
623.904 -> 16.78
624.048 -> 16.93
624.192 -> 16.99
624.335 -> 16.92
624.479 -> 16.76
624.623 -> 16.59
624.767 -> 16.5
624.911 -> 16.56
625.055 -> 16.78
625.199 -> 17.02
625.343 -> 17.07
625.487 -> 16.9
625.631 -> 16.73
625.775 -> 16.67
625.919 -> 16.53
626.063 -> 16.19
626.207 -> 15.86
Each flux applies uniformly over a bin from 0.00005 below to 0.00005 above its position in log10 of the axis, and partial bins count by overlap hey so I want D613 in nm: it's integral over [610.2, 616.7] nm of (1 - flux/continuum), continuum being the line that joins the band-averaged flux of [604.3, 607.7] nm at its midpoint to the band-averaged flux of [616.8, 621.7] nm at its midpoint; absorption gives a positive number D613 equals 0.048 nm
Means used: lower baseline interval 18.8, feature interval 18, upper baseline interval 17.5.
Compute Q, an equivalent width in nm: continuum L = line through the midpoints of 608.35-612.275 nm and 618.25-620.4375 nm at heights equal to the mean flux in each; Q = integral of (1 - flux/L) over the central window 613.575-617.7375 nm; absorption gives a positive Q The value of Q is 0.19 nm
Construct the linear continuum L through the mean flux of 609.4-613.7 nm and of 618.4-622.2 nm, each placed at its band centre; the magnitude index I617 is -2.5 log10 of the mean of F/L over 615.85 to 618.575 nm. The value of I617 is 0.04 mag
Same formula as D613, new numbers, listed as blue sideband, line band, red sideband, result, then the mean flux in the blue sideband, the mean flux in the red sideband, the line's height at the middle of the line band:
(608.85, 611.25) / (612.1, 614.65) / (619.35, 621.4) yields 0.02 nm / 18.7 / 17.7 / 18.4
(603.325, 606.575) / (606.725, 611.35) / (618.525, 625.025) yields -0.07 nm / 18.9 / 17.1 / 18.5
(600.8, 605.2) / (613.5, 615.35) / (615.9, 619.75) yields -0.03 nm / 18.7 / 17.3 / 17.6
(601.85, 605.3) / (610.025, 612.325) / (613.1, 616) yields -0.02 nm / 18.9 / 17.8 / 18.2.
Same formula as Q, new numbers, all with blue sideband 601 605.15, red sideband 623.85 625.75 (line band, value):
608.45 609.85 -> -0.06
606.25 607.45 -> -0.03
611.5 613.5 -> -0.06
